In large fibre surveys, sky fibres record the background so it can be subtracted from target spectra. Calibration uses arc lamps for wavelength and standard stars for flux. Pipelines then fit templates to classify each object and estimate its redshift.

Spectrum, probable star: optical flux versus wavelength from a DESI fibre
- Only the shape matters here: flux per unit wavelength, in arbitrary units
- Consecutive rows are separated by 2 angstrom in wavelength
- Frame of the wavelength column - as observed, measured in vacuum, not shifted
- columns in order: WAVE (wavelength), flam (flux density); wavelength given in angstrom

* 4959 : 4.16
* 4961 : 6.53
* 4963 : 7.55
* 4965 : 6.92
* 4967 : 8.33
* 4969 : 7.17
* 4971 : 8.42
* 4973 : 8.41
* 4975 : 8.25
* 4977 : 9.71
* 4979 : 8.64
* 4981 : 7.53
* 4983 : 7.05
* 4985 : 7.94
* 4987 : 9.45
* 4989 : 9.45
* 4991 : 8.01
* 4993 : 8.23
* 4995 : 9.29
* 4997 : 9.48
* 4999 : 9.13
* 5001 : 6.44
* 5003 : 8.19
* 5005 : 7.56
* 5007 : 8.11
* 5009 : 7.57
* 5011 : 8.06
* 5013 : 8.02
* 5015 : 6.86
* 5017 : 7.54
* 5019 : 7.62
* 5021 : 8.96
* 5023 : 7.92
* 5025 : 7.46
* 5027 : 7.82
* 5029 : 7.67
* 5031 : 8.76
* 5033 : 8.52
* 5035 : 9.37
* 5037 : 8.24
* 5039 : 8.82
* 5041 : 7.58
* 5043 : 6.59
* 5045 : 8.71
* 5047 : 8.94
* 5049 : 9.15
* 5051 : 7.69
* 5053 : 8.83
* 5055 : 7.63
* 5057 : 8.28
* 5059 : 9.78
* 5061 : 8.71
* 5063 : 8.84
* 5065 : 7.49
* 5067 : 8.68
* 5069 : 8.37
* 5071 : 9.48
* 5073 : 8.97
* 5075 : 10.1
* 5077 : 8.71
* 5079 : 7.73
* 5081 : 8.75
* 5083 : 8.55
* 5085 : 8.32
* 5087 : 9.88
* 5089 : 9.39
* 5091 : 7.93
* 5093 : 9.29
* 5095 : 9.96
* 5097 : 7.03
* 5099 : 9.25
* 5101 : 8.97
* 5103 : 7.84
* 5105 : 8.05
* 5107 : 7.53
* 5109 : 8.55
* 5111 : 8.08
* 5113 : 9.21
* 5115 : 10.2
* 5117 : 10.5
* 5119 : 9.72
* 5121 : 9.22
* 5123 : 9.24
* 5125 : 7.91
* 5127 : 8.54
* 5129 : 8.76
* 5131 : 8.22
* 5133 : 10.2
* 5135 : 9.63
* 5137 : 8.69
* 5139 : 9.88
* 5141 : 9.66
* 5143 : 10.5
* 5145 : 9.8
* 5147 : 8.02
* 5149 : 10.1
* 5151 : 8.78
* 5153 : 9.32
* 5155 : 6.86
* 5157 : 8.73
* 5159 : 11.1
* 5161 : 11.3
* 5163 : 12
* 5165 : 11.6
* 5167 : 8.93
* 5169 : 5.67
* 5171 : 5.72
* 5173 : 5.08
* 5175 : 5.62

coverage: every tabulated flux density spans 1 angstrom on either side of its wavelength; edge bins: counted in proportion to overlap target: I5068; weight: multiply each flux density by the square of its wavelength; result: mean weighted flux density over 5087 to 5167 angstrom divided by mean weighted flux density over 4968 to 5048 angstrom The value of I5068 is 1.18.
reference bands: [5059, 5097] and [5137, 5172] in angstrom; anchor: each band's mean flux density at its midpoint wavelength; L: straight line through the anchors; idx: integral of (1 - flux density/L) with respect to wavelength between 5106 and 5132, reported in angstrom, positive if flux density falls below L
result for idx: 0.5 angstrom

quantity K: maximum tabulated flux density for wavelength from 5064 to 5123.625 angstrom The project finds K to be 10.5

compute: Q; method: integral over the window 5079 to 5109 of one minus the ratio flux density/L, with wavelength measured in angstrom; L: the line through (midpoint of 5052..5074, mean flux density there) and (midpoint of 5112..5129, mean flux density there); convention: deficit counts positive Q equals 1.3 angstrom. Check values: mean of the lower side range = 8.64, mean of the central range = 8.59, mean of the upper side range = 9.28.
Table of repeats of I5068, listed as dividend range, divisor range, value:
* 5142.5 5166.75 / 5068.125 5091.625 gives 1.14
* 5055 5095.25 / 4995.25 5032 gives 1.13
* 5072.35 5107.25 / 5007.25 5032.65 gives 1.14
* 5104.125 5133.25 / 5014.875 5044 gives 1.15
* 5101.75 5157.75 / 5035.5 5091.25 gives 1.07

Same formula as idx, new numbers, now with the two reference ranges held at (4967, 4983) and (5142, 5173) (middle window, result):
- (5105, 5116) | 0.27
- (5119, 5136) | -0.11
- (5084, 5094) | -0.22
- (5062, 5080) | -0.05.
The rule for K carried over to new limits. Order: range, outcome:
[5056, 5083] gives 10.1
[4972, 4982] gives 9.71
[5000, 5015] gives 8.19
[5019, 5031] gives 8.96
